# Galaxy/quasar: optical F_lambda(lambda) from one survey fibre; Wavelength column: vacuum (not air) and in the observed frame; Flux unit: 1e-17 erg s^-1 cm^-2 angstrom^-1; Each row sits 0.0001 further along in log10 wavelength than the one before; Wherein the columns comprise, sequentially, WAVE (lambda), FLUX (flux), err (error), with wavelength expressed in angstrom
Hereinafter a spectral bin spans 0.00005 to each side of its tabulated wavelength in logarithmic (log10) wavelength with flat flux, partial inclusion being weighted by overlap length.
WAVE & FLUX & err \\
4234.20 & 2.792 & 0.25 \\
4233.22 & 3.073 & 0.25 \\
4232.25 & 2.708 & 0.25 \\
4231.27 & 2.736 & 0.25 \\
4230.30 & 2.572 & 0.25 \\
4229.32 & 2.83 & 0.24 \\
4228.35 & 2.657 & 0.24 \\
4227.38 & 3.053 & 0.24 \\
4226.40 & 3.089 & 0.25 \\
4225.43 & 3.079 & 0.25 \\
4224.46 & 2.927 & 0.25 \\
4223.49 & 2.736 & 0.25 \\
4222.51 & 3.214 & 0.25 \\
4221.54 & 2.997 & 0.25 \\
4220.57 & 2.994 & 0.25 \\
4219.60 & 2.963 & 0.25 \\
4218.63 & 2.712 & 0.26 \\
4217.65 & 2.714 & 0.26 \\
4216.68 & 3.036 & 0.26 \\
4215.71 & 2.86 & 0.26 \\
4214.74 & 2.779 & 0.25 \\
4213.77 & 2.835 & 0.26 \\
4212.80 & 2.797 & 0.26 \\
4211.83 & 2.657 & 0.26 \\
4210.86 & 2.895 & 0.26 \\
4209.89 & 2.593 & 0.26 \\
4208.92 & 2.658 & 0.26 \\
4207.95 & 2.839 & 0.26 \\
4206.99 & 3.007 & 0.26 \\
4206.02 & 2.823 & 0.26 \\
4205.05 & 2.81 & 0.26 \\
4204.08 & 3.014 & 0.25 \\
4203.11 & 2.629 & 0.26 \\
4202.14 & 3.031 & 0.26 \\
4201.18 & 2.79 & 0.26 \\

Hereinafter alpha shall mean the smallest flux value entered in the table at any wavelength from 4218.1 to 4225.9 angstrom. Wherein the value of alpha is 2.712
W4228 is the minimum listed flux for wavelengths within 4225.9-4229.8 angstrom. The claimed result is 2.657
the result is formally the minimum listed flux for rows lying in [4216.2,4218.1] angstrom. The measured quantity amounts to 2.714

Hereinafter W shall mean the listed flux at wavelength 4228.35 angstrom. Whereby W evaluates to 2.657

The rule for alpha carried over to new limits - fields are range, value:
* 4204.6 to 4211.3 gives 2.593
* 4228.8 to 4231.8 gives 2.572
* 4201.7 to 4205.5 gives 2.629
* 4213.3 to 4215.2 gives 2.779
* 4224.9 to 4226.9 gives 3.079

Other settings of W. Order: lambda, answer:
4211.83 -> 2.657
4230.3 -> 2.572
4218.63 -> 2.712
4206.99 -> 3.007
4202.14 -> 3.031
